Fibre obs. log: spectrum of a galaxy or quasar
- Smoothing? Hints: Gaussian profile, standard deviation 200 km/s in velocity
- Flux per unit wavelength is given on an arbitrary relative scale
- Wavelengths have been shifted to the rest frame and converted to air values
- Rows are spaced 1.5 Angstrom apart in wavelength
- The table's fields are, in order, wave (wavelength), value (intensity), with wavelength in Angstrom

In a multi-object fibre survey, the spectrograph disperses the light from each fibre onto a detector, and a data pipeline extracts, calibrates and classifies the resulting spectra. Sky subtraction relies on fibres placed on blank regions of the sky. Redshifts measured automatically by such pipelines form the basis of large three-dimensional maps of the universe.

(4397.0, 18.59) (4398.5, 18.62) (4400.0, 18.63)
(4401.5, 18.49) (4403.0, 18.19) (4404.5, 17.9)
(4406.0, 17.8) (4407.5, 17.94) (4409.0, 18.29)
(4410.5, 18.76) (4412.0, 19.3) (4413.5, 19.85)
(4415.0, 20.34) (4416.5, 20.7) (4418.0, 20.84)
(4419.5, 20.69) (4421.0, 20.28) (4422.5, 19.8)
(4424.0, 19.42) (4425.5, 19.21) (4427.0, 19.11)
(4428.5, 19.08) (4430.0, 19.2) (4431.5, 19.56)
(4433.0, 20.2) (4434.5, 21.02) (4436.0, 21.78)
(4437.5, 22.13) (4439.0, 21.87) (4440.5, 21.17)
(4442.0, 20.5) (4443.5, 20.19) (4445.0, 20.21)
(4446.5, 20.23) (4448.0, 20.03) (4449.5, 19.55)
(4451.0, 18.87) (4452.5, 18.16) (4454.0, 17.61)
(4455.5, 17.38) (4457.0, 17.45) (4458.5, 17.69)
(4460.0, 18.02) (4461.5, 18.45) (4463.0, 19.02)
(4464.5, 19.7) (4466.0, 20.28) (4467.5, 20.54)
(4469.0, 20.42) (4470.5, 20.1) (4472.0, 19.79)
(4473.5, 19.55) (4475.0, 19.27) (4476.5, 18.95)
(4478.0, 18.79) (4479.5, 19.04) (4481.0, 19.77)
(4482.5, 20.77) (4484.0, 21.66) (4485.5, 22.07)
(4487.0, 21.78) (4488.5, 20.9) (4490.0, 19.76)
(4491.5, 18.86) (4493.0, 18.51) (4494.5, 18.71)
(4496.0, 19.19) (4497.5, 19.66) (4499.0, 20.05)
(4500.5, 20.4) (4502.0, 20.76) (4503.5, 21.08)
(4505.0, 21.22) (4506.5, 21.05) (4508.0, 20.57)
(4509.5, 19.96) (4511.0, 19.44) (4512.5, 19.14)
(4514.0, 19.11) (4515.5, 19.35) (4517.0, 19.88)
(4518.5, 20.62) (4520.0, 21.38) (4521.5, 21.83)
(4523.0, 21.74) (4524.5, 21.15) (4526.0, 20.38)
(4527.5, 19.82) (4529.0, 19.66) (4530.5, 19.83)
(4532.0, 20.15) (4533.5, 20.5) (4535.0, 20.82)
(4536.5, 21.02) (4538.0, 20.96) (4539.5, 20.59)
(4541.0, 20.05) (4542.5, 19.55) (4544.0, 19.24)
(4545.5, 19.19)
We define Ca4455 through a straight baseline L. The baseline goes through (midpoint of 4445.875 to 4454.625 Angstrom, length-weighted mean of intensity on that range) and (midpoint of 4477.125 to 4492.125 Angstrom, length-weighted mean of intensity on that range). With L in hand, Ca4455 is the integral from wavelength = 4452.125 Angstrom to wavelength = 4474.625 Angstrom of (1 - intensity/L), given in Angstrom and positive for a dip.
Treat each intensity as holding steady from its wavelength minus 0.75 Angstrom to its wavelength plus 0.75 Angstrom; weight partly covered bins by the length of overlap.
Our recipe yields 0.70 Angstrom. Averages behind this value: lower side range 19.1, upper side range 20.3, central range 19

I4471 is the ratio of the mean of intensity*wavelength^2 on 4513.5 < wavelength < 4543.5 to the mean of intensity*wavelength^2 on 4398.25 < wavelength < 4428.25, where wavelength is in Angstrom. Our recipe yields 1.12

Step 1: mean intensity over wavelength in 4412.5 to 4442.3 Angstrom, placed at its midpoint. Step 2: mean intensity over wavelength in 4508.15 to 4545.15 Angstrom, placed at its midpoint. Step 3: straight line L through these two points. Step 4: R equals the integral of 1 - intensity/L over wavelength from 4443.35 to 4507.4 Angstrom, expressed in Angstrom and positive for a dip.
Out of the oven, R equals 2.0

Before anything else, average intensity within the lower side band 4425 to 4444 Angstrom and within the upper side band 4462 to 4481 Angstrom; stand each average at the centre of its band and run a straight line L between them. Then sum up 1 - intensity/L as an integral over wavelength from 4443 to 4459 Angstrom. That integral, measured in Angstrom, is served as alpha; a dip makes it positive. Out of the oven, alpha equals 1.0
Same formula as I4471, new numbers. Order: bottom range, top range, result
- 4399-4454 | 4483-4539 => 1.07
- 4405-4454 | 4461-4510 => 1.04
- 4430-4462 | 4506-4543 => 1.07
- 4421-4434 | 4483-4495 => 1.07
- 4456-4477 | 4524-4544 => 1.09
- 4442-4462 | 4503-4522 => 1.11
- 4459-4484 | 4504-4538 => 1.07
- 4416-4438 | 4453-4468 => 0.93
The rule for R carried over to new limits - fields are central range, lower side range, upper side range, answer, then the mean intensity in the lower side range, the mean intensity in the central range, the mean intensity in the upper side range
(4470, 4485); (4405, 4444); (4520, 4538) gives 0.4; 19.9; 19.8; 20.7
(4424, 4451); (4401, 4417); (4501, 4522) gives -1.3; 18.8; 20.2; 20.4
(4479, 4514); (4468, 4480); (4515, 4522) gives -0.2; 19.5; 20.2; 20.6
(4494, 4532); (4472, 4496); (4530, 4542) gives -0.1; 19.9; 20.2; 20.5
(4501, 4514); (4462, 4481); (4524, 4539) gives -0.2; 19.6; 20.3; 20.4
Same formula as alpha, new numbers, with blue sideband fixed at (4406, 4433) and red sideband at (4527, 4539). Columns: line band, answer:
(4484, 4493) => -0.2 Angstrom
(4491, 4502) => 0.4 Angstrom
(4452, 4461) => 0.9 Angstrom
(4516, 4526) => -0.4 Angstrom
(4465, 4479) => 0.1 Angstrom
